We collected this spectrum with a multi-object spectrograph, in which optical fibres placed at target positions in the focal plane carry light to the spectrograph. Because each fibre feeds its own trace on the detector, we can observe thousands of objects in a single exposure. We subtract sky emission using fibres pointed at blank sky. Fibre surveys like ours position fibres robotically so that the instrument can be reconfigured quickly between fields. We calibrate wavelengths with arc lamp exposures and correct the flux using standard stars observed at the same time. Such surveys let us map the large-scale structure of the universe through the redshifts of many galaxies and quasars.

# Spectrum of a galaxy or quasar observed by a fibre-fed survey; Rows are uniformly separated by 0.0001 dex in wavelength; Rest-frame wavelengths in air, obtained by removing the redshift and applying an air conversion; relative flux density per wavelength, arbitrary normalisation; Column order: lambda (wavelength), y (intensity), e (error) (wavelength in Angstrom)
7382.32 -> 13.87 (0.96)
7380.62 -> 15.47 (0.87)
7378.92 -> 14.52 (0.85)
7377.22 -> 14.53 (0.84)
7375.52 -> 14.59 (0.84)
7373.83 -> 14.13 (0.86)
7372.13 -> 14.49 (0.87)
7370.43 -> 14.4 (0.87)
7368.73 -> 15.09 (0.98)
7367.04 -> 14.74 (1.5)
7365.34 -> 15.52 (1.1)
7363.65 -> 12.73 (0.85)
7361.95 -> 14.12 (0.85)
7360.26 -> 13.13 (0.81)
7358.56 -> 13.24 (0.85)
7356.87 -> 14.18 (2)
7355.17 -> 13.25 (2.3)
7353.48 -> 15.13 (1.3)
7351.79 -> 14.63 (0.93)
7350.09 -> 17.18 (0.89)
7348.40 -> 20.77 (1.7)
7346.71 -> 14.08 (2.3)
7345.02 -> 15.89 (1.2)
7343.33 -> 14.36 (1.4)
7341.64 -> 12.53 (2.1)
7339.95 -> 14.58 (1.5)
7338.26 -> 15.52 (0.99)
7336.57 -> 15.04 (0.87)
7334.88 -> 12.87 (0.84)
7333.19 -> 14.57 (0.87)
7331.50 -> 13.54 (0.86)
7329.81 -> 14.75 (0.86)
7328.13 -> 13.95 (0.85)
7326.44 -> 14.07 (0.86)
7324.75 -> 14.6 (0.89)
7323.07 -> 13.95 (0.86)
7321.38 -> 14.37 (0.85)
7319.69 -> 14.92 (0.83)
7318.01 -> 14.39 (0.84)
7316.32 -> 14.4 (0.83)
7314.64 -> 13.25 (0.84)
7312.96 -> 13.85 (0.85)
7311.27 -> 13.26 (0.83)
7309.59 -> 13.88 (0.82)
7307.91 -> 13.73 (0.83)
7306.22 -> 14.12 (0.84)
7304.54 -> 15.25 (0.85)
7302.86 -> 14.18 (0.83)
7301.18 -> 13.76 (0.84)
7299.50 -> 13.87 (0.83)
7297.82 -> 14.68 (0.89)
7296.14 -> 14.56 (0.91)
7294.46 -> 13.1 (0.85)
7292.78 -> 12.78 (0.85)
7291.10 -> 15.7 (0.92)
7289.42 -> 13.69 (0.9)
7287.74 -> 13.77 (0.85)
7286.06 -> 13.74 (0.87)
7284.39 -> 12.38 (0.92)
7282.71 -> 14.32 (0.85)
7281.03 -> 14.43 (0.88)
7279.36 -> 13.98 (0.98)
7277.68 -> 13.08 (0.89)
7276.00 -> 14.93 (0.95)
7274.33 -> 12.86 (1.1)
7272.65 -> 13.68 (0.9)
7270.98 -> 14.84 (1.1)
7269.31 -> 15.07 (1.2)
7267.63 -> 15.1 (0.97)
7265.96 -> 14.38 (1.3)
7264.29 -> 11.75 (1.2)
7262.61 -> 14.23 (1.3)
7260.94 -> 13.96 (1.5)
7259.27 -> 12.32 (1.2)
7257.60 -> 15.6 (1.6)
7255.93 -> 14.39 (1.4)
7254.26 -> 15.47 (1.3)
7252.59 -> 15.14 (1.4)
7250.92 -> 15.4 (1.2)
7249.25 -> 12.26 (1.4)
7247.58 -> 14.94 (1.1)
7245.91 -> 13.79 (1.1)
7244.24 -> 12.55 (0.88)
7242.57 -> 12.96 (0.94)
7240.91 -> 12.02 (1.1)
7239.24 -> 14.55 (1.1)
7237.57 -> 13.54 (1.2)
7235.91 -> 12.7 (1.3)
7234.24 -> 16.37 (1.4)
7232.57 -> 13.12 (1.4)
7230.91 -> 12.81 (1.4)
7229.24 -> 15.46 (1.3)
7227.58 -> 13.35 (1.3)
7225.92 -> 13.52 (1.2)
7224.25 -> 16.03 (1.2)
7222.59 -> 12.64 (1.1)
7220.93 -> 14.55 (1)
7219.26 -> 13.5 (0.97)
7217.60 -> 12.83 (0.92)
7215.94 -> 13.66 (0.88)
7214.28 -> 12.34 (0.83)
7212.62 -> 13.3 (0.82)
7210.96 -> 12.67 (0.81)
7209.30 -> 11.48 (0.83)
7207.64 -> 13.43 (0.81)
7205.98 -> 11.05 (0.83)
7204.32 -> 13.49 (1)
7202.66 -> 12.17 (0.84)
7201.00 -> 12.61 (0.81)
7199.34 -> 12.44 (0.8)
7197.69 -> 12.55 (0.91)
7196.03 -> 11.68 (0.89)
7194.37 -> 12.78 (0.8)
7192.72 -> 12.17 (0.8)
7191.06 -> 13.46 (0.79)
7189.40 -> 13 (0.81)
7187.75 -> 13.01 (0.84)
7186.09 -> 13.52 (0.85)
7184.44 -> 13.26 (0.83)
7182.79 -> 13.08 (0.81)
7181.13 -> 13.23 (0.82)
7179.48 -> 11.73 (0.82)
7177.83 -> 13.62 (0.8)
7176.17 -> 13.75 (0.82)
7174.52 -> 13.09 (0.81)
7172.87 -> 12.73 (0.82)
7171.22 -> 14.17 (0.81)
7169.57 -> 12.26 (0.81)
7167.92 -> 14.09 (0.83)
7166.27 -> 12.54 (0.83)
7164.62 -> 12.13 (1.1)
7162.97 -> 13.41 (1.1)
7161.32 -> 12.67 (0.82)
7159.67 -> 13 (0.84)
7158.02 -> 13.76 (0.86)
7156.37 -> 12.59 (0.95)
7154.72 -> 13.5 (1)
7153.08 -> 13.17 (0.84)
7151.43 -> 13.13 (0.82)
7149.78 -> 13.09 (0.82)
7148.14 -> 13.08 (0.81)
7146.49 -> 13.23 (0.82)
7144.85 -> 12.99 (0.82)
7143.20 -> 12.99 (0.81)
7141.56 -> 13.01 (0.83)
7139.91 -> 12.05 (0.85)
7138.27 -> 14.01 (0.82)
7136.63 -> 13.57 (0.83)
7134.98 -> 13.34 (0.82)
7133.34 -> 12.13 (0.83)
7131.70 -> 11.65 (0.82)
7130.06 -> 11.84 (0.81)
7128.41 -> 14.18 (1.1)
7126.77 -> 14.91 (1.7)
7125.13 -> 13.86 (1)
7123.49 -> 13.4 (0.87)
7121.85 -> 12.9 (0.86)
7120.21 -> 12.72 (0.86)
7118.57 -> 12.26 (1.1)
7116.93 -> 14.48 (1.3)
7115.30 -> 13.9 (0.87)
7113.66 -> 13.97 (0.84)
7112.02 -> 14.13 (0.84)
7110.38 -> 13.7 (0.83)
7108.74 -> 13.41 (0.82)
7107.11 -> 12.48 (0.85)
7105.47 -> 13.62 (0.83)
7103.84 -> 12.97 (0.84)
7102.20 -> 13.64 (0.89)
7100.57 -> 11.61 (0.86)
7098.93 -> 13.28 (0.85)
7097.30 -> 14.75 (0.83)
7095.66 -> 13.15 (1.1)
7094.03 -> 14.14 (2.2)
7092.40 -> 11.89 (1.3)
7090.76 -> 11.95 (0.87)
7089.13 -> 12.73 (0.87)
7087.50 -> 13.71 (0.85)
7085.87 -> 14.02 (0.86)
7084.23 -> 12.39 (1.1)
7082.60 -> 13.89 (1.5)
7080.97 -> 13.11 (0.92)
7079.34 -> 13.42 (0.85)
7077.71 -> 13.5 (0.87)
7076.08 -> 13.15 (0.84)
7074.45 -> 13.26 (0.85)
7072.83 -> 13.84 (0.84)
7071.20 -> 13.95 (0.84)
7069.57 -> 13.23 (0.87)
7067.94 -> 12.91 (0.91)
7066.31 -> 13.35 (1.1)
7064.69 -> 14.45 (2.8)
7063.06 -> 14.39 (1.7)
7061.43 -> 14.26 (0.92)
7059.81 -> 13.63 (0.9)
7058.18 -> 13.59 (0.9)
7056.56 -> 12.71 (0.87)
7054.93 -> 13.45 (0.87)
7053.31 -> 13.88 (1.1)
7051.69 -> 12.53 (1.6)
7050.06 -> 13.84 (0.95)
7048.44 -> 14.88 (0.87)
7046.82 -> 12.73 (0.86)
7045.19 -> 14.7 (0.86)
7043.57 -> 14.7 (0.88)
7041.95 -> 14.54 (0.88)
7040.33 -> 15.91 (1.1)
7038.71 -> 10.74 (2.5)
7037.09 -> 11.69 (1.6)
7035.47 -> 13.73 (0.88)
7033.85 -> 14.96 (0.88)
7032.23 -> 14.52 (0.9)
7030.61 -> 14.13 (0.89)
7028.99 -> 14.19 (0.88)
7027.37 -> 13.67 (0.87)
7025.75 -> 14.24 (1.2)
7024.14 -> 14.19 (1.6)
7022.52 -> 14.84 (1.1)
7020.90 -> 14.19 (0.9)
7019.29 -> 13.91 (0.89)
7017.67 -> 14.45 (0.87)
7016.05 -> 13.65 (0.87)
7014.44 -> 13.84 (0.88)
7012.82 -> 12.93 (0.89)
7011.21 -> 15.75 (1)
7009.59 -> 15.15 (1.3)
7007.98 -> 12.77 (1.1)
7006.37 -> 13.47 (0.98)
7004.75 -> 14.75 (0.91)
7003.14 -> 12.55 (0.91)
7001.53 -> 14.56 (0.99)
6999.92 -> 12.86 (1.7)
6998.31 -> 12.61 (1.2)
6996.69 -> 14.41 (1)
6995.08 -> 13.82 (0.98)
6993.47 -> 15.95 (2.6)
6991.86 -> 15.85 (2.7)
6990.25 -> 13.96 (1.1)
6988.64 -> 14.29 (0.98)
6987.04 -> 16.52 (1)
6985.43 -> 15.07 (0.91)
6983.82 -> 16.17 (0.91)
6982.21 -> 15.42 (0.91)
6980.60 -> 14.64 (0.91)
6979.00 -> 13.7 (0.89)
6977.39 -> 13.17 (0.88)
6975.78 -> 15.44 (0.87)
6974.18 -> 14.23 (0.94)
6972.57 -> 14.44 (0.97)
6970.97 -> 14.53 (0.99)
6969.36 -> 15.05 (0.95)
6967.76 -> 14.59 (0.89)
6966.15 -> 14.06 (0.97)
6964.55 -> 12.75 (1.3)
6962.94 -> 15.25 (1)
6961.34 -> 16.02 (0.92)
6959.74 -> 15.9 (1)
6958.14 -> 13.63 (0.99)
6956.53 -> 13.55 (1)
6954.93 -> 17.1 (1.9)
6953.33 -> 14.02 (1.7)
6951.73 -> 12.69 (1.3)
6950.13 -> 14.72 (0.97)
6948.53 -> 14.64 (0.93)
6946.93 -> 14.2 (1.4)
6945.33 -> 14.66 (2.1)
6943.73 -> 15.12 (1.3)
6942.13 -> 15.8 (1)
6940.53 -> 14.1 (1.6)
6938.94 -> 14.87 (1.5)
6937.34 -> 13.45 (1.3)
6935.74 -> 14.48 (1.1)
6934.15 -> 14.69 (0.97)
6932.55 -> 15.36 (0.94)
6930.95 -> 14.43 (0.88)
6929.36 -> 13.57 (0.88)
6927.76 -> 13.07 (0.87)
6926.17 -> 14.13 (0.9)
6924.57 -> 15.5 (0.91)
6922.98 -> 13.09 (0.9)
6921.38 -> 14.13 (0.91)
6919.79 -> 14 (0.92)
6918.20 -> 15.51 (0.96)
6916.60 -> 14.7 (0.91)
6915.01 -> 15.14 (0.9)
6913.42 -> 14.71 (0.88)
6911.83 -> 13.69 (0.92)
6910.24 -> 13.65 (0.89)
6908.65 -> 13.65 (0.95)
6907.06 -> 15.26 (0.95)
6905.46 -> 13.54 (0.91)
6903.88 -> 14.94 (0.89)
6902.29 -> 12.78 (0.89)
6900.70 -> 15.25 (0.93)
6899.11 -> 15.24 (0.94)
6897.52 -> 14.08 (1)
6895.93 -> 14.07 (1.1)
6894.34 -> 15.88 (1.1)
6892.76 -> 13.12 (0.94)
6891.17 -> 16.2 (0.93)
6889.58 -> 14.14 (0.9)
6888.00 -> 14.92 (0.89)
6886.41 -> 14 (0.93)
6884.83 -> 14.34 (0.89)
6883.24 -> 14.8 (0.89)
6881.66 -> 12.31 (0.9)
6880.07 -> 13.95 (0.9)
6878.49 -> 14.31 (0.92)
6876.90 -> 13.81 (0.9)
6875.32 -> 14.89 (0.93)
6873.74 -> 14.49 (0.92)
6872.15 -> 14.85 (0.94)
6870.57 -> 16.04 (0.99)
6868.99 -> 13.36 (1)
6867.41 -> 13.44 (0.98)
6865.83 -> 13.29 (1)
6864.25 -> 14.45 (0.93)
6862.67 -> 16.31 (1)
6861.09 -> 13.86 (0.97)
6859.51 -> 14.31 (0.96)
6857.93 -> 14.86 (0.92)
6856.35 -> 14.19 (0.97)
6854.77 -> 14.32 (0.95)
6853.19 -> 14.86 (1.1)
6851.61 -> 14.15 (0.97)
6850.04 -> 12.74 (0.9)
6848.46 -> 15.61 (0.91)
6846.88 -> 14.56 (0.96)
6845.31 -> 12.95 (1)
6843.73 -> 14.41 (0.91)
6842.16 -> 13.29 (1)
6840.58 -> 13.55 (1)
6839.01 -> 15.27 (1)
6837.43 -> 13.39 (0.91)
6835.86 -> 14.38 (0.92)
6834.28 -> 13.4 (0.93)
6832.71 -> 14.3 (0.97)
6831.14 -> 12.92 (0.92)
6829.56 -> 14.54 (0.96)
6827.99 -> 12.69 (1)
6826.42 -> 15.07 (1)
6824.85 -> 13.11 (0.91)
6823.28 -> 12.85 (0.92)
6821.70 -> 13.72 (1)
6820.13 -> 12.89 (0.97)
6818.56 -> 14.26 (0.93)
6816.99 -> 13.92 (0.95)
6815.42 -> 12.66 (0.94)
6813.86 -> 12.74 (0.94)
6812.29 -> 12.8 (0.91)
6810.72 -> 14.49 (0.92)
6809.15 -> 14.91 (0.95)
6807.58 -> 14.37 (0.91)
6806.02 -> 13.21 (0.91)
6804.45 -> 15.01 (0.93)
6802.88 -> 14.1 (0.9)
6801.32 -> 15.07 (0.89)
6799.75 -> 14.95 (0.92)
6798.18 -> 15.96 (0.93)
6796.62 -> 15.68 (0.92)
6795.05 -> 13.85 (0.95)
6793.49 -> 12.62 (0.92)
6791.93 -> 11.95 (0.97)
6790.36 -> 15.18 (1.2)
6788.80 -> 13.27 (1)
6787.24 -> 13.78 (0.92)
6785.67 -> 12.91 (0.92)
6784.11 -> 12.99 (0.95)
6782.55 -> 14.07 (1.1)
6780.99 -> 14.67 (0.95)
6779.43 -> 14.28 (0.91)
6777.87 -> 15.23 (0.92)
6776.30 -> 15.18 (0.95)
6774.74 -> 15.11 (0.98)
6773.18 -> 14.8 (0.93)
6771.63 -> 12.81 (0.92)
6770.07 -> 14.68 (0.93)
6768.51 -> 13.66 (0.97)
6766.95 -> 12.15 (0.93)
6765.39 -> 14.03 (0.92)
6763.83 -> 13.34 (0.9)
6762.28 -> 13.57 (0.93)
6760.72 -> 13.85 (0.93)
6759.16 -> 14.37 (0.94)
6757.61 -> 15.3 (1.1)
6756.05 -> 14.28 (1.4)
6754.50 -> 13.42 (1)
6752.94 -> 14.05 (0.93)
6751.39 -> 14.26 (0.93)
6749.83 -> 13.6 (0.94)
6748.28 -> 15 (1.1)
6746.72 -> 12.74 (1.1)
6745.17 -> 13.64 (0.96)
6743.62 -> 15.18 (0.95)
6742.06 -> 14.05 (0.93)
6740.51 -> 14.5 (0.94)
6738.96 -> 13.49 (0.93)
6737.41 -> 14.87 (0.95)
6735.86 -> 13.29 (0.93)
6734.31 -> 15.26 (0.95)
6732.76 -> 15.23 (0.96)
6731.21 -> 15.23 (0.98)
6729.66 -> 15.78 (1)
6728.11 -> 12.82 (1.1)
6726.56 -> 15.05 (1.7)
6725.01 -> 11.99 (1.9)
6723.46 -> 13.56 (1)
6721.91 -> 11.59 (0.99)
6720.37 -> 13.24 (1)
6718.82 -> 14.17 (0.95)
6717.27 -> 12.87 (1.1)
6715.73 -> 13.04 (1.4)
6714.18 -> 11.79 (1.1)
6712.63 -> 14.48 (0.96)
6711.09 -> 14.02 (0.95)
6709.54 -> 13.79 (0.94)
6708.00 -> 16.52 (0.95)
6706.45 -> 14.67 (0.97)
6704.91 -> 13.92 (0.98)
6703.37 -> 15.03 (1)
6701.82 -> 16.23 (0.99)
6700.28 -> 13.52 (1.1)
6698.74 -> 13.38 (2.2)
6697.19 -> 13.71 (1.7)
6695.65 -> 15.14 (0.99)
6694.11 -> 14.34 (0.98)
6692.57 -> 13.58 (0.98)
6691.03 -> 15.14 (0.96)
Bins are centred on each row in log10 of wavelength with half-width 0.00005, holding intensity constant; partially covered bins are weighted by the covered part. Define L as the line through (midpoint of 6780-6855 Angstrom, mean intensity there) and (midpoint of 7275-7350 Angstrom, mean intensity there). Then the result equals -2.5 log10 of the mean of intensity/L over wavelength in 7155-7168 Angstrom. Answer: 0.096 mag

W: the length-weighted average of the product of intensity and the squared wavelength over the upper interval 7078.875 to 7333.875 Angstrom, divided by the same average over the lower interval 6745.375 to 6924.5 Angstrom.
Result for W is 1.1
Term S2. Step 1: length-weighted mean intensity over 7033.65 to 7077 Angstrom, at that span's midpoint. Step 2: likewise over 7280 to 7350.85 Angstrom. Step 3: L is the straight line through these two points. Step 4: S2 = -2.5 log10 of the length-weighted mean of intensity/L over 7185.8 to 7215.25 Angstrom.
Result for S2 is 0.12 mag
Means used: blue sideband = 13.6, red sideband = 14.3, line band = 12.6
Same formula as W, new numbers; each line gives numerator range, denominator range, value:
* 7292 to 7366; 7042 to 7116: 1.14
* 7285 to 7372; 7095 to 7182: 1.15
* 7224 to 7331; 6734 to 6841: 1.15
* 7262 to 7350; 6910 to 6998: 1.08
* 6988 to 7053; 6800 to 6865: 1.05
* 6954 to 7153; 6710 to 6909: 1.05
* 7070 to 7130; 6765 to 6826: 1.05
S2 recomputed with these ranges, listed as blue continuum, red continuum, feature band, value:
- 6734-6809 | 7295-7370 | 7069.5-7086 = 0.07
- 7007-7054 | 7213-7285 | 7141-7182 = 0.07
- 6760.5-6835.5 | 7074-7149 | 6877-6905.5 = -0.05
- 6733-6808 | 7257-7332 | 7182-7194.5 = 0.08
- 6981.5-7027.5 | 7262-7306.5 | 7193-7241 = 0.07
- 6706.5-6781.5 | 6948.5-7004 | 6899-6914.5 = 0.01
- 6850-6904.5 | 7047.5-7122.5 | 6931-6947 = -0.04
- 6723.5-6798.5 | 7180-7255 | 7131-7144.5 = 0.05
